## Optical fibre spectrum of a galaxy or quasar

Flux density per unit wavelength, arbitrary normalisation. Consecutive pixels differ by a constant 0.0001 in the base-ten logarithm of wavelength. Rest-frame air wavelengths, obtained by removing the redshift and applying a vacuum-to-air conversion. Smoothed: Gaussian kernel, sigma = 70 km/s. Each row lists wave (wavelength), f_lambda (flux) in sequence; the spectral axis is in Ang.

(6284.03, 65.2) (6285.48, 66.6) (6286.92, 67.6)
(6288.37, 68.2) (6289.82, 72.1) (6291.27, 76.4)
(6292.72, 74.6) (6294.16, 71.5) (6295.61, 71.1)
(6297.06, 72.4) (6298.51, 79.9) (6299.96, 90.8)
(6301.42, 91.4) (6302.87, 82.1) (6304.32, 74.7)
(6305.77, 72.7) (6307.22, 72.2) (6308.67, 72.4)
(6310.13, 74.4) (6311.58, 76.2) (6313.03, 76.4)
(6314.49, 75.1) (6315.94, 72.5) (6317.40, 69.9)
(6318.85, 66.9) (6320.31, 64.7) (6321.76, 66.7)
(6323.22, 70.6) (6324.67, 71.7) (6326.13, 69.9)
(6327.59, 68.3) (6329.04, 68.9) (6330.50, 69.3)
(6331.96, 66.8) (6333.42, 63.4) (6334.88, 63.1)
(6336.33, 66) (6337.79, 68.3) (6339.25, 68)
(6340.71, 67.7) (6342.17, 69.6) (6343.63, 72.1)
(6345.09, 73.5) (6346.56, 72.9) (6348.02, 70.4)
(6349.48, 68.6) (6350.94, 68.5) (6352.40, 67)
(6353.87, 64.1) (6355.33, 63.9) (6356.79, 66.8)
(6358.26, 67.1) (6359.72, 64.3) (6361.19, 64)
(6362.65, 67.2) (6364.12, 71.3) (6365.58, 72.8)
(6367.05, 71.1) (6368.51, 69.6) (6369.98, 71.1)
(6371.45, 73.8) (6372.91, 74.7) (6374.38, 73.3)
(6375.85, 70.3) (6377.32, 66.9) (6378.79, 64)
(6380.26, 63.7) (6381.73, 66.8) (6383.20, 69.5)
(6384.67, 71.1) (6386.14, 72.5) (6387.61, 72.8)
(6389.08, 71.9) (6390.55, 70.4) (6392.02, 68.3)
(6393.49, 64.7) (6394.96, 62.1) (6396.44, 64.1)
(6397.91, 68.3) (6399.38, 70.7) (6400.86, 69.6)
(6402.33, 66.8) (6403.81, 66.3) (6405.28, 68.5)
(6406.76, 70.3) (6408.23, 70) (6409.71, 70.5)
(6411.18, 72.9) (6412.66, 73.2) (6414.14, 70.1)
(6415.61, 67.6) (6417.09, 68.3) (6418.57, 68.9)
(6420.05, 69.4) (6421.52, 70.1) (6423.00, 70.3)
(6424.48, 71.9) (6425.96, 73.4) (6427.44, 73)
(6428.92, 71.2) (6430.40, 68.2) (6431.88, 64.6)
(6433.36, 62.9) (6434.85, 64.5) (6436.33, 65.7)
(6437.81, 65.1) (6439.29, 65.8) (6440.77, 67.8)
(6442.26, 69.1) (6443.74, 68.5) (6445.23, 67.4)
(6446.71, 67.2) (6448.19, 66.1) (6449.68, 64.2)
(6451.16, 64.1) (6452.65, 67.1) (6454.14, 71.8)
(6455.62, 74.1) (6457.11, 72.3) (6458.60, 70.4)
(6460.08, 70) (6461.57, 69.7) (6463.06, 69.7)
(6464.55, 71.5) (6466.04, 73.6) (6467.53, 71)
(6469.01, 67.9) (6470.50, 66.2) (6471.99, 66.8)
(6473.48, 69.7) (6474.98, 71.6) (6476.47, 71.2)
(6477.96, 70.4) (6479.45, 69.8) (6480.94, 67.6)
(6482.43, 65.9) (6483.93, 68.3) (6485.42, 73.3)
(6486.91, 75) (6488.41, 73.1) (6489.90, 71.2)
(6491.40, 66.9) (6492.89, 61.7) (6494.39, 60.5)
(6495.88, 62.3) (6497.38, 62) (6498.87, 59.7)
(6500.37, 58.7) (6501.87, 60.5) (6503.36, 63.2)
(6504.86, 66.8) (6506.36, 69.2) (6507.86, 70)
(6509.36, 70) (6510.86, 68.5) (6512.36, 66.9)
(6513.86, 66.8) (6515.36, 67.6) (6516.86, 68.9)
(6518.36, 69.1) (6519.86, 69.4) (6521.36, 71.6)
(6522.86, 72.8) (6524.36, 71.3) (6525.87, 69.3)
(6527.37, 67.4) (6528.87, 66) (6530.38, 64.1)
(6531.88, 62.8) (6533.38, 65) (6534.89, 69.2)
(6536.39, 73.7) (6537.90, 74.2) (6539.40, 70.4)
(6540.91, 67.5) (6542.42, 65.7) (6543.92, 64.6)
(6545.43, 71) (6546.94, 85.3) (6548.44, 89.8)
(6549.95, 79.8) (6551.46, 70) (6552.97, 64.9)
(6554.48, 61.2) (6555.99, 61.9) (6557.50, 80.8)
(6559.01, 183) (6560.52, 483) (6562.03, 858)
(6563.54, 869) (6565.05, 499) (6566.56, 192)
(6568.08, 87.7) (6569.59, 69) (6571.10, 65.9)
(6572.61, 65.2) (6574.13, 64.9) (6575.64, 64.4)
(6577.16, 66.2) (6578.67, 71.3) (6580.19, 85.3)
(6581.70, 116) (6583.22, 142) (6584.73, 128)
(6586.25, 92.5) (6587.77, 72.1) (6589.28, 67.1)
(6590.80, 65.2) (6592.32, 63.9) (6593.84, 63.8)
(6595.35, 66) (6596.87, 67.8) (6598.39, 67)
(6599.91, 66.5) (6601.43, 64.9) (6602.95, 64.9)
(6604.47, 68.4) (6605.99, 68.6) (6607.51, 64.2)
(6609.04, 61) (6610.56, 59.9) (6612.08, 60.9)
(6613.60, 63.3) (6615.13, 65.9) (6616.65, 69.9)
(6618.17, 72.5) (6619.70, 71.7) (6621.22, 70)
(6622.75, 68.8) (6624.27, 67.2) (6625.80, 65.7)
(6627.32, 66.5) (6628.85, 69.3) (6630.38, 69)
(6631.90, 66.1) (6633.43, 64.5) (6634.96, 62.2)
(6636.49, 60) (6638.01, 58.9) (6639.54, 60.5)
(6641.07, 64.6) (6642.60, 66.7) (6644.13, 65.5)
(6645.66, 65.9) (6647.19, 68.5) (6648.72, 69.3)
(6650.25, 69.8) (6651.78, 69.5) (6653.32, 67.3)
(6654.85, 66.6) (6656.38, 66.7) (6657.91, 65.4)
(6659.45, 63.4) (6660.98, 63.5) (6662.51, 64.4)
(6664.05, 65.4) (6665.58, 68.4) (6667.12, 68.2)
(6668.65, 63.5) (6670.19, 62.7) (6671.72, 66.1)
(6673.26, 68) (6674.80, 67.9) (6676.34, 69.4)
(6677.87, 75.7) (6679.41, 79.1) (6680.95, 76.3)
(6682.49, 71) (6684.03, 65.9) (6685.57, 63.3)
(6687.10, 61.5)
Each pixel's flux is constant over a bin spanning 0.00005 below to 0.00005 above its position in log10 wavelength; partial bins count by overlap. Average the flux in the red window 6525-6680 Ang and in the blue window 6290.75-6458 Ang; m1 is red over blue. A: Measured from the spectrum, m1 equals 1.4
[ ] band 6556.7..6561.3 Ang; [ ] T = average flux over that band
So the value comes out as 251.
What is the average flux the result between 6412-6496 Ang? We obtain 68.8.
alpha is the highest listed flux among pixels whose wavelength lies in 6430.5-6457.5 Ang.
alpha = 74.1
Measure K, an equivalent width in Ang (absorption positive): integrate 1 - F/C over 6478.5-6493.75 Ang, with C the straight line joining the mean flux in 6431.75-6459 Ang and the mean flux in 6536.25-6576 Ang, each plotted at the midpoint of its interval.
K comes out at 5.3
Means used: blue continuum 67.3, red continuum 172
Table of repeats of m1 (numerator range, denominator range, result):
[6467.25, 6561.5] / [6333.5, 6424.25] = 1.15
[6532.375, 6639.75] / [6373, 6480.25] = 1.58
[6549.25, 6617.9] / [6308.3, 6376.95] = 1.89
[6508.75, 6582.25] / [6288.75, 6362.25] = 1.77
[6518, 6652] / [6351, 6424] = 1.46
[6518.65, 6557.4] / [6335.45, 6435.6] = 1.02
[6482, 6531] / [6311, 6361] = 0.98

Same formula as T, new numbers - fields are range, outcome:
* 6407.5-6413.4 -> 71.6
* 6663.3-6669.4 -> 66.4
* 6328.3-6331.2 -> 69.2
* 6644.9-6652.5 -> 68.6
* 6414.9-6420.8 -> 68.6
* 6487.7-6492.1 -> 70.4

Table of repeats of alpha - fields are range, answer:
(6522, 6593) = 869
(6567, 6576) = 87.7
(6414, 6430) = 73.4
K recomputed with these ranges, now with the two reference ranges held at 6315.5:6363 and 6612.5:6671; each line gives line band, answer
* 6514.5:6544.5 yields -0.8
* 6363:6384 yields -0.7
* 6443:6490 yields -1.6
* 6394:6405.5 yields 0.1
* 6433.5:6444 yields 0.2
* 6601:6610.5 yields 0.2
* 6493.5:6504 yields 0.9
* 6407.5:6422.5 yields -0.6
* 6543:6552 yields -1.3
